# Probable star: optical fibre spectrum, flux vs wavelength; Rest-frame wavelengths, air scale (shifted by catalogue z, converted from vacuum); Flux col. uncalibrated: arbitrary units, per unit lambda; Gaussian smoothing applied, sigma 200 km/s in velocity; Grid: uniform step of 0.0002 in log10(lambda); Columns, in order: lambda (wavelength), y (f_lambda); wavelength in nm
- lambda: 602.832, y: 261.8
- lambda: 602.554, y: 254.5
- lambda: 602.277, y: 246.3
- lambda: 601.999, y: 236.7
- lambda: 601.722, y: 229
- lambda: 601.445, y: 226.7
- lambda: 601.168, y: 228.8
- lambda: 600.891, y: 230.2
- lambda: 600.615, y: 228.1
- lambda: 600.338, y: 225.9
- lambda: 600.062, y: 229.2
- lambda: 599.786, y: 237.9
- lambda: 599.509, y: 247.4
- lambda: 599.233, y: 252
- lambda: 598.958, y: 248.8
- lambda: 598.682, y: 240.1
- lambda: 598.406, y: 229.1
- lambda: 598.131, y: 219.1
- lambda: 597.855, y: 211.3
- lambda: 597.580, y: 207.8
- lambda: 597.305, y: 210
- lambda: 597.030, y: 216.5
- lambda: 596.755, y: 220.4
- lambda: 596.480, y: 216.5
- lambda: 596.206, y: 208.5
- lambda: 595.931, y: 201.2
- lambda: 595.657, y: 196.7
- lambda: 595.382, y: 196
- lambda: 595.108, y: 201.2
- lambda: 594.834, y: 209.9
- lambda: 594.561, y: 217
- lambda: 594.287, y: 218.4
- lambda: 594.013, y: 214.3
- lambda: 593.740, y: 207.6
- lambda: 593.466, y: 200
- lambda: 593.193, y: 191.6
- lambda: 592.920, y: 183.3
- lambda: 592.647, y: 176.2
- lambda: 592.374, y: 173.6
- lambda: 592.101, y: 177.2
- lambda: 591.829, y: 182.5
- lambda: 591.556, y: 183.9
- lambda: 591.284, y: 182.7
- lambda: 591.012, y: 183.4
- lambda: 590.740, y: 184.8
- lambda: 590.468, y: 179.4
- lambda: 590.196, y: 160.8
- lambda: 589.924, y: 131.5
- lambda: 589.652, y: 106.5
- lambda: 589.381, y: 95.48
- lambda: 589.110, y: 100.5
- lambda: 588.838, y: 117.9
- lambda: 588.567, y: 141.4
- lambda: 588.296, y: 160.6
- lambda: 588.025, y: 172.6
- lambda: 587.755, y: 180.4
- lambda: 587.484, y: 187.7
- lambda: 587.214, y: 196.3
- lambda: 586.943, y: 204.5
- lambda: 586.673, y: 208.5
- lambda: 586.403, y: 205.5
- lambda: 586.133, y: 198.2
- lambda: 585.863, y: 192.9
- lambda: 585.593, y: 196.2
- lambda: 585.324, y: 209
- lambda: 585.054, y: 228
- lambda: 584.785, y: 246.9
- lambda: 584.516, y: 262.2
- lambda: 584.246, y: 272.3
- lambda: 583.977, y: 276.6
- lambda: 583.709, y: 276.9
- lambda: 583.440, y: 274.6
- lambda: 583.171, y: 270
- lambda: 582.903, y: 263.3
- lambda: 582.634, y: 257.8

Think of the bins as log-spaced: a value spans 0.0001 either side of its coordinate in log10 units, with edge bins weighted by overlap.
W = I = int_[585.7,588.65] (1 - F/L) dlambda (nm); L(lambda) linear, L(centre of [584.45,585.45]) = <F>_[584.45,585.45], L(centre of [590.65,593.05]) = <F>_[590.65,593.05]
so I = 0.417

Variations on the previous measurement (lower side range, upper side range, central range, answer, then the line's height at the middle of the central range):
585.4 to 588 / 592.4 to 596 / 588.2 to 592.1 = 0.913 nm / 198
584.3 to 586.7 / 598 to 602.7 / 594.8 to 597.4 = 0.263 nm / 231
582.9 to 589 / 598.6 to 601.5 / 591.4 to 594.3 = 0.439 nm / 224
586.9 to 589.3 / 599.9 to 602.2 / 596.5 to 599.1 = -0.124 nm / 212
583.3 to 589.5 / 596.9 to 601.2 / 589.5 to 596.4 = 0.920 nm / 215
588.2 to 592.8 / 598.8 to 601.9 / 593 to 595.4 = -0.273 nm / 185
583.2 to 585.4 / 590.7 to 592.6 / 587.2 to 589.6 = 0.775 nm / 215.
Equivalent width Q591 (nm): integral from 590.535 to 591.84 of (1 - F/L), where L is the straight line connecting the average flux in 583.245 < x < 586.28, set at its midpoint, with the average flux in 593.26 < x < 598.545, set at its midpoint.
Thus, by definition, 0.23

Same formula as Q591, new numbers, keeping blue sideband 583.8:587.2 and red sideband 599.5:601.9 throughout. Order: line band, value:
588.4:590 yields 0.78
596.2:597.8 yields 0.11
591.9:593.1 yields 0.26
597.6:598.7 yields 0.04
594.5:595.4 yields 0.09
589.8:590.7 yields 0.26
